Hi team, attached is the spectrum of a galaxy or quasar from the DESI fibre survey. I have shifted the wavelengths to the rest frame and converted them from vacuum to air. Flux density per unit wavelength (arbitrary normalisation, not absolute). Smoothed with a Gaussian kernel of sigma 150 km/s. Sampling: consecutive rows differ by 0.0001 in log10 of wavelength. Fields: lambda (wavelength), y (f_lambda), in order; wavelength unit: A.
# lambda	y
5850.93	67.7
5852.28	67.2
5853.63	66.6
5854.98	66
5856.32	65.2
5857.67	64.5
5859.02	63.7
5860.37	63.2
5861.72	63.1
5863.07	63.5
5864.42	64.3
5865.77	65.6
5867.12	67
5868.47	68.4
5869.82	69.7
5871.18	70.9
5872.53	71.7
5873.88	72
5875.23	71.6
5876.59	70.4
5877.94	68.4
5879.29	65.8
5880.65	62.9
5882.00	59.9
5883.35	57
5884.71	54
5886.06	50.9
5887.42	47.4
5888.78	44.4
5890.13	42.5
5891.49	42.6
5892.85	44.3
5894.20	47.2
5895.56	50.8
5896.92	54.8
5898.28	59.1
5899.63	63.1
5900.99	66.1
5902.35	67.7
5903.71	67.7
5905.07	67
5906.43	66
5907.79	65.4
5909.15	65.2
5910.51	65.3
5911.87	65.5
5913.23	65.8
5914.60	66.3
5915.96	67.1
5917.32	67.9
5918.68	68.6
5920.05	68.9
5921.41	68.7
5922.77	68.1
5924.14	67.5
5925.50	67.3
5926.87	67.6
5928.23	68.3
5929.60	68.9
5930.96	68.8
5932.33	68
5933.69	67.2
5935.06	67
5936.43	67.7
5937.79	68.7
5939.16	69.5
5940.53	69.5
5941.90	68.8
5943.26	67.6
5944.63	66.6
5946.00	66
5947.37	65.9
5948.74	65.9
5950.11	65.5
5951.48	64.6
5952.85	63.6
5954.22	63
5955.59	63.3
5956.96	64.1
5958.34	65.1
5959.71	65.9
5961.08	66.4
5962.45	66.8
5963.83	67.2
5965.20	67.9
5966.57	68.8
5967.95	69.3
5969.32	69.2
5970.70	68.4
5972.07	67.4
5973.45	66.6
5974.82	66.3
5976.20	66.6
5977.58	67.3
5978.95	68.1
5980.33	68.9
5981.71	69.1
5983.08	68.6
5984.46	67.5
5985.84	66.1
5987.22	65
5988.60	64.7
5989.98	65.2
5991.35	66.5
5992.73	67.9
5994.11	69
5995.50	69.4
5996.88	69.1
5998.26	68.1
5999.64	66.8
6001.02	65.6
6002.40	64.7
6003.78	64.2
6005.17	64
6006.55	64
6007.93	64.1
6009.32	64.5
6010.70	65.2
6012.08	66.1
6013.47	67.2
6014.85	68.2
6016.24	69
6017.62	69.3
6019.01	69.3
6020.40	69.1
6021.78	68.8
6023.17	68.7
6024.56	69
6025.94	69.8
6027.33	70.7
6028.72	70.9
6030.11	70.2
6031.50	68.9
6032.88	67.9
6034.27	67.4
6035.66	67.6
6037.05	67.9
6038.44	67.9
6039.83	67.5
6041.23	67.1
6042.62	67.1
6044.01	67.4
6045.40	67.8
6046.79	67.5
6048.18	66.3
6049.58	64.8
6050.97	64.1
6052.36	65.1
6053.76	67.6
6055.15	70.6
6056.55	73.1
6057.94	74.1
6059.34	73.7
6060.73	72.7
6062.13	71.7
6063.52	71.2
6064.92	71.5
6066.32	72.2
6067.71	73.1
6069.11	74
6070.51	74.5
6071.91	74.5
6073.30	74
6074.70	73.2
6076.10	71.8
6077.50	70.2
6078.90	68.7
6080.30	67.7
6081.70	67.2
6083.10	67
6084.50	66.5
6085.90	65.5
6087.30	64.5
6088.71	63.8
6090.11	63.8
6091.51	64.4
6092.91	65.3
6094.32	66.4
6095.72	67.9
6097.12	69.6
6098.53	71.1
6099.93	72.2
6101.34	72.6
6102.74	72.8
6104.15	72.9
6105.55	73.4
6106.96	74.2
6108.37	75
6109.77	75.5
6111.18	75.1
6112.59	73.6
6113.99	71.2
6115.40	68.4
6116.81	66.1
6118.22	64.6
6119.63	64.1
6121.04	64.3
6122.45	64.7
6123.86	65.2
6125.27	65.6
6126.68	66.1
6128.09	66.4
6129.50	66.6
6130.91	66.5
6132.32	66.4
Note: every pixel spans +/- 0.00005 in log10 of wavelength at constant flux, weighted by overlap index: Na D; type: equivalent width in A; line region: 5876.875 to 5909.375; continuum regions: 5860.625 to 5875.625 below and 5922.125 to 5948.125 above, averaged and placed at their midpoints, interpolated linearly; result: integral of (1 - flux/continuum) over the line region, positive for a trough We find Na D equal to 4.91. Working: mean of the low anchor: 67.8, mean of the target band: 57.6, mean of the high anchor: 67.8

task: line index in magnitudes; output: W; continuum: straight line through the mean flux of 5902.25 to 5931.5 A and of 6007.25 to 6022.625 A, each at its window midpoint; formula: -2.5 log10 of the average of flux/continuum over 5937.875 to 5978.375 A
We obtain 0.010 mag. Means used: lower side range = 67.2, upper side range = 67.3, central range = 66.7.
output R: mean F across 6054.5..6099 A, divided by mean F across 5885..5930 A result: 1.14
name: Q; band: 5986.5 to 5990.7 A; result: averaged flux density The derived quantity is 65.1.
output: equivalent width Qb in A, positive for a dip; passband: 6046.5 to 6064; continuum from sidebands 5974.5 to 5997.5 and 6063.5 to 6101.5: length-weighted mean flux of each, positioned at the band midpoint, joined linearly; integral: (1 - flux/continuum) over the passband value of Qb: -0.2 A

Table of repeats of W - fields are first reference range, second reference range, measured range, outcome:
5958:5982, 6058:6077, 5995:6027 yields 0.04 mag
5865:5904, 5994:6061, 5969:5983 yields -0.04 mag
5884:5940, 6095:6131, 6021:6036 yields -0.04 mag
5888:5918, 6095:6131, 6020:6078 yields -0.05 mag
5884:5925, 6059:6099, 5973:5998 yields -0.05 mag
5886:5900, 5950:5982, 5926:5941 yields -0.16 mag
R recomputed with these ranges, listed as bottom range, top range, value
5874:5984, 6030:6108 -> 1.08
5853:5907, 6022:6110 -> 1.13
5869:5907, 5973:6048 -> 1.13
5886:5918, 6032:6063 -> 1.16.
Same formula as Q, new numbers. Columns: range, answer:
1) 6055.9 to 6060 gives 73.6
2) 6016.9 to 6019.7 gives 69.3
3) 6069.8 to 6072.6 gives 74.4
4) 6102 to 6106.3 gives 73.1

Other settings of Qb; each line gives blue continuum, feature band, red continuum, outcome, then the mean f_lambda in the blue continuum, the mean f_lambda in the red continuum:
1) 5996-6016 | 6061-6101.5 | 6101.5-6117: 0.80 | 66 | 72.8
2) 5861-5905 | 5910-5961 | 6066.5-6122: -3.28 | 60.5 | 69.8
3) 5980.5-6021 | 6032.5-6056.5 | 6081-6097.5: -0.33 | 66.8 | 65.9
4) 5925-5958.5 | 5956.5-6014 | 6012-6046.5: 0.73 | 66.8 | 68.5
